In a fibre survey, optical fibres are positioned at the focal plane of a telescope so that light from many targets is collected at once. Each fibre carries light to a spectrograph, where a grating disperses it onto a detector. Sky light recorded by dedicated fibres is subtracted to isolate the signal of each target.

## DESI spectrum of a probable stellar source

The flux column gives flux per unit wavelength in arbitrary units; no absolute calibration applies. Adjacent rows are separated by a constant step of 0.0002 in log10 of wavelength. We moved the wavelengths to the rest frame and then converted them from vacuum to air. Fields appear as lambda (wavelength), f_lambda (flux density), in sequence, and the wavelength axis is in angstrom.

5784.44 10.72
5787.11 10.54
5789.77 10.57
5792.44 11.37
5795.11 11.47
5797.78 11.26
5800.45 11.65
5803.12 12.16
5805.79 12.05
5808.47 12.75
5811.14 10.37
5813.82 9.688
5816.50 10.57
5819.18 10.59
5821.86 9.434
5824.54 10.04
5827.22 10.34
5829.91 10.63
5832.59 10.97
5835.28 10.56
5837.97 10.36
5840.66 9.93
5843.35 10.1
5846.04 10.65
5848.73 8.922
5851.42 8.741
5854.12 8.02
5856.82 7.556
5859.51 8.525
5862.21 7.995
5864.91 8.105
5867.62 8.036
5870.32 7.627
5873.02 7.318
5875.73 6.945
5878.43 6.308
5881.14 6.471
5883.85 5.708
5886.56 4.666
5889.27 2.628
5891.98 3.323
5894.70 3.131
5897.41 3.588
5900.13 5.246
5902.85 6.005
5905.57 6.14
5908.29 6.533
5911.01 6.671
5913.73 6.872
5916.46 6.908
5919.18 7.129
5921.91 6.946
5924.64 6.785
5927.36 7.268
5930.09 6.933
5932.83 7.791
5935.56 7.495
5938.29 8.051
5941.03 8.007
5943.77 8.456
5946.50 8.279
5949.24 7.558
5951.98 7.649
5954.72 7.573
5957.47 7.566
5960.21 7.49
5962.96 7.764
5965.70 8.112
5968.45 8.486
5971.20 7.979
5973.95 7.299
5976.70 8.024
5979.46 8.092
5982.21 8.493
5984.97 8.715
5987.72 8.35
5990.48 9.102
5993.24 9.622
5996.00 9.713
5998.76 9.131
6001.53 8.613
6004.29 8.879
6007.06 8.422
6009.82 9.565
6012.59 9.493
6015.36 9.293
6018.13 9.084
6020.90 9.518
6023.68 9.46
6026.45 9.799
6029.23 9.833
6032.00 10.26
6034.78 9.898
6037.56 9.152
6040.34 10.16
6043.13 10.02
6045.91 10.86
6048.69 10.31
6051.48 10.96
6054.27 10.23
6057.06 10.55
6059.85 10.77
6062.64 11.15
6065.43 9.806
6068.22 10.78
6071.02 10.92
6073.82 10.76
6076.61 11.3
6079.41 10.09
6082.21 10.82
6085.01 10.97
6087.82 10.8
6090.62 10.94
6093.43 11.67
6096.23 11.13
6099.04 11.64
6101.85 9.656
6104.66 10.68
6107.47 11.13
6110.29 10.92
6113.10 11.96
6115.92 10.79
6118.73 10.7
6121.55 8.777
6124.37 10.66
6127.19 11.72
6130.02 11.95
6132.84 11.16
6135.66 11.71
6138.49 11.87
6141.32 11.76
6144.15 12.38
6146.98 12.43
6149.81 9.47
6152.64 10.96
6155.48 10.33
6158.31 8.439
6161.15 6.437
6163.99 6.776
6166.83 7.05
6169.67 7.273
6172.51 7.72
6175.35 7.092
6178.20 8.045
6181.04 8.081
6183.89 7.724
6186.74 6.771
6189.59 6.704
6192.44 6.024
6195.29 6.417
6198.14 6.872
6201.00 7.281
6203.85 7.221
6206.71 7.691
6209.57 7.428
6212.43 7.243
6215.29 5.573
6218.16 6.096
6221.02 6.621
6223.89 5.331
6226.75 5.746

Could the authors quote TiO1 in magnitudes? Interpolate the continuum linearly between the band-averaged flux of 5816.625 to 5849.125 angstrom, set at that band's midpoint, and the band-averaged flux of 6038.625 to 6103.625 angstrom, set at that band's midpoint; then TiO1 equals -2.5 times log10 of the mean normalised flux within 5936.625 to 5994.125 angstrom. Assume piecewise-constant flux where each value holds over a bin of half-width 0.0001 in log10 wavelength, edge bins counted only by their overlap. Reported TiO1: 0.28 mag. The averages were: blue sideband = 10.3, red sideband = 10.7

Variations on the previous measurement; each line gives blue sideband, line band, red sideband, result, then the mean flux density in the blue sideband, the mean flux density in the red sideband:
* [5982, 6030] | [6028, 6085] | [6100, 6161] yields -0.06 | 9.18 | 10.8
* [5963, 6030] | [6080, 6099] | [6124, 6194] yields -0.22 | 8.85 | 9.19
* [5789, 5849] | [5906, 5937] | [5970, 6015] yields 0.34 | 10.7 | 8.74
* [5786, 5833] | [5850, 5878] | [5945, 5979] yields 0.24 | 10.9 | 7.83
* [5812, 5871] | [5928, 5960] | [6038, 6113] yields 0.28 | 9.45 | 10.7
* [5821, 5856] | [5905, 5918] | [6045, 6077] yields 0.46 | 9.87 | 10.7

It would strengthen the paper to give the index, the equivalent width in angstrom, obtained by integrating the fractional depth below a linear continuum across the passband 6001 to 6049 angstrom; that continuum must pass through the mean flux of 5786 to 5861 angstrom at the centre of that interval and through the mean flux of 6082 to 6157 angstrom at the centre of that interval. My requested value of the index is 5.5 angstrom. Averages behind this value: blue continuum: 10.3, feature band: 9.59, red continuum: 11.1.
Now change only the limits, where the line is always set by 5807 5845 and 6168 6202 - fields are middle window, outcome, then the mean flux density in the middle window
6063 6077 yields -4.2 angstrom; 10.7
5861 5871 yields 2.1 angstrom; 7.96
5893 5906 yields 6.8 angstrom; 4.69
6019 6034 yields -2.0 angstrom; 9.76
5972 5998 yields 1.1 angstrom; 8.6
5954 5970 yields 2.4 angstrom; 7.84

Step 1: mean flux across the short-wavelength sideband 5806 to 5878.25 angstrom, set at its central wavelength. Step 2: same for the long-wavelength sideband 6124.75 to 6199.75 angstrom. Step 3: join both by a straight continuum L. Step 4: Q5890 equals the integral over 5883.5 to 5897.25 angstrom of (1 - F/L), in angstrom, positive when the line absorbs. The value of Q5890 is 8.3 angstrom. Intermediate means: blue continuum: 9.4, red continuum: 8.98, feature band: 3.73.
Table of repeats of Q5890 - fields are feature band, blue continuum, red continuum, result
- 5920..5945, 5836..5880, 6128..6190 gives 3.3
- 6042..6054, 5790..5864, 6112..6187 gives -0.8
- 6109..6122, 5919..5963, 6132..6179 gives -2.4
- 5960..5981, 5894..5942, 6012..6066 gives 0.4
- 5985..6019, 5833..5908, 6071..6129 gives 0.7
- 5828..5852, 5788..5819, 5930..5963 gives 0.5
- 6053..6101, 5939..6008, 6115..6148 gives -2.6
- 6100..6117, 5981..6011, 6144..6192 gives -4.7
